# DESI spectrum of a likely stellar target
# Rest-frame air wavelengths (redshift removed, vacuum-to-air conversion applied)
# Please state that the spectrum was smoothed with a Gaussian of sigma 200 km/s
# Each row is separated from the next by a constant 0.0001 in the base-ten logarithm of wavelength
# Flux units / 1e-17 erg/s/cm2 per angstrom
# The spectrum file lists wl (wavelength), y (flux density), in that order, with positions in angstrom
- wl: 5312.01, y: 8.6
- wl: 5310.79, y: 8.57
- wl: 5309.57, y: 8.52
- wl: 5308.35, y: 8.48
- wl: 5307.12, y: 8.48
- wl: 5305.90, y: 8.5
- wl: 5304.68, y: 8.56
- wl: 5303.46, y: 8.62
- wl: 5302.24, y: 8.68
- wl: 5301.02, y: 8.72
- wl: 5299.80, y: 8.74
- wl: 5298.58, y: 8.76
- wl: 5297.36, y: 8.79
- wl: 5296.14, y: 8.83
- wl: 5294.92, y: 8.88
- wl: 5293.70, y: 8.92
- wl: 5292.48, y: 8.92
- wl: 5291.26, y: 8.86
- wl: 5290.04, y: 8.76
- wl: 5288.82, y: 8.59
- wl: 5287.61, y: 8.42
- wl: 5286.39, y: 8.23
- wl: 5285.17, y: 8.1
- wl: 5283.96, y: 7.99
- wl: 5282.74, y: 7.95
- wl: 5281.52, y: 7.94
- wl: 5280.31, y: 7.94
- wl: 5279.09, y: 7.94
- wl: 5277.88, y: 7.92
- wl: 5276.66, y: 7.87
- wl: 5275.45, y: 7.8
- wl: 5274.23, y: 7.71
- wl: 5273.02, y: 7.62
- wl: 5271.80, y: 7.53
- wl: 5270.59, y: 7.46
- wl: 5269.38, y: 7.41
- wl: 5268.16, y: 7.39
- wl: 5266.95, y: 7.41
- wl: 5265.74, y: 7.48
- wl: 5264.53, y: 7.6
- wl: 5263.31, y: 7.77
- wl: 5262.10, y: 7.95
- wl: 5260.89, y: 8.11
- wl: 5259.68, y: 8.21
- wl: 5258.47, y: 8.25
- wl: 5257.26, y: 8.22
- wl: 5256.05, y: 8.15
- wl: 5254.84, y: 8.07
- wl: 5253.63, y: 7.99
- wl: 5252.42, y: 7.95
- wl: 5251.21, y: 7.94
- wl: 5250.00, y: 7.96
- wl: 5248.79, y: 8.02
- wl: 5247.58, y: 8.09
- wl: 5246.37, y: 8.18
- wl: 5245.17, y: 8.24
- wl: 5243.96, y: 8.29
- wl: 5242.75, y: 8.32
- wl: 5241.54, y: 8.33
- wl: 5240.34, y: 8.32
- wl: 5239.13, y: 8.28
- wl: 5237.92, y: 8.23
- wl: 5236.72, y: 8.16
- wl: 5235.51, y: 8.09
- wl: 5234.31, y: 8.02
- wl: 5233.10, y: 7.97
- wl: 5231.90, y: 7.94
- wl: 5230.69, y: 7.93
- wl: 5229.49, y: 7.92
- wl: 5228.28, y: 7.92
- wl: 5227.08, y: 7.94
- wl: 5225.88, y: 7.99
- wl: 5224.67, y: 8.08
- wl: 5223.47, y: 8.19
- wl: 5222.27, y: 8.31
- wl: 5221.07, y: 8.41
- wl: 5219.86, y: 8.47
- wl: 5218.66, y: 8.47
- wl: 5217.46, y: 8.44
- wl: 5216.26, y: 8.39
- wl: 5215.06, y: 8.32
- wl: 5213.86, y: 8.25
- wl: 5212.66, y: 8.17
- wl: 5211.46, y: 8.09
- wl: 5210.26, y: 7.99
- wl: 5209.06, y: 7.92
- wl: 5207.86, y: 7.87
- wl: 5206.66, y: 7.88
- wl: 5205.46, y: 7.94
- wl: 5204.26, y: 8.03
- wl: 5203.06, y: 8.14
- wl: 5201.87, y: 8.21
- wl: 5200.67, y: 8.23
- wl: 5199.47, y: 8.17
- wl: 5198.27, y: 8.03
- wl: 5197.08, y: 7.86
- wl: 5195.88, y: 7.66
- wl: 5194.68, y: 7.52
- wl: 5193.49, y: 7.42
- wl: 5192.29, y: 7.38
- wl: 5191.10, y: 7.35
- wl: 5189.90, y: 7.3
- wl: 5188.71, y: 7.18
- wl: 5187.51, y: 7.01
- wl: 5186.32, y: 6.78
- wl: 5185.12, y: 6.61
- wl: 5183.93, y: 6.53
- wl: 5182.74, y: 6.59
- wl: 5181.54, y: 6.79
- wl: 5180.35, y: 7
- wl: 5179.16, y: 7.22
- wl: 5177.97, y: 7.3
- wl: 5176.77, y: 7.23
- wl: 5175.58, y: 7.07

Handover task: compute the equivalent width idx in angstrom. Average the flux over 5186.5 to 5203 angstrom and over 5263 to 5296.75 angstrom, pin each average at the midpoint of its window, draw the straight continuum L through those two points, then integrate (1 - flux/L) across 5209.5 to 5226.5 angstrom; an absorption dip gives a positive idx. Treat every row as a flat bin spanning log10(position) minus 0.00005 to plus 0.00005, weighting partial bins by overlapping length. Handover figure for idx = -1.1 angstrom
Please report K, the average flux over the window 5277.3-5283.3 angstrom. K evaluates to 7.94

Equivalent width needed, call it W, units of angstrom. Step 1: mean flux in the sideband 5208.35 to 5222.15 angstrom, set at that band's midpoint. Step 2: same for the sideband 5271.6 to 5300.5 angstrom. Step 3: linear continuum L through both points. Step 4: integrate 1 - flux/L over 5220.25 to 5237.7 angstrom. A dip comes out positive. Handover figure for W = 0.4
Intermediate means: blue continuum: 8.26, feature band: 8.07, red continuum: 8.3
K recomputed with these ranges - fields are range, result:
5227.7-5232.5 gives 7.92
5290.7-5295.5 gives 8.89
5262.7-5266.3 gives 7.61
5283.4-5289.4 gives 8.28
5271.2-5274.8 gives 7.62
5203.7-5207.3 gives 7.94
